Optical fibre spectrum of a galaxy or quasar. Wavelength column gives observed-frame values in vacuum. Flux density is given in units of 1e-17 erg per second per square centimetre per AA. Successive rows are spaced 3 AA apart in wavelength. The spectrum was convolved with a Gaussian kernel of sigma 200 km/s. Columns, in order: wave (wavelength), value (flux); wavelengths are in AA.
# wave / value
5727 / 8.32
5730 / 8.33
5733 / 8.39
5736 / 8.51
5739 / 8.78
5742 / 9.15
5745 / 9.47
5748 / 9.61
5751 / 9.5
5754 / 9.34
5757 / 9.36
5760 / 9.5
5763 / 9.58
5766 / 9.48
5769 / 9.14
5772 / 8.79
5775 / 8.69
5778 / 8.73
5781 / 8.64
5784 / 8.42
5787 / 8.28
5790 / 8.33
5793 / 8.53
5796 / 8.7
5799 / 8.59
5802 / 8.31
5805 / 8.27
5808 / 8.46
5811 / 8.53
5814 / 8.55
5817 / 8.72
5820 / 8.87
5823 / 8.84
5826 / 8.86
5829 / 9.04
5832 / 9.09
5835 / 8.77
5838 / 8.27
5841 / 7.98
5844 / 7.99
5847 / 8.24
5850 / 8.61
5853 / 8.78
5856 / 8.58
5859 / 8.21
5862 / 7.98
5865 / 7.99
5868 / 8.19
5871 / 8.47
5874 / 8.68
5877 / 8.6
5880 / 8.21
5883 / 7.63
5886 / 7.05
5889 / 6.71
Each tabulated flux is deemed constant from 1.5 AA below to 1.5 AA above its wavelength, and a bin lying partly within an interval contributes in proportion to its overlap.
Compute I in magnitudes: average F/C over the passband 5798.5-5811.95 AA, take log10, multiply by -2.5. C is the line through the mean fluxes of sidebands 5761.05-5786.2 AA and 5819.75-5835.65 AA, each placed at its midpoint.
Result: 0.06 mag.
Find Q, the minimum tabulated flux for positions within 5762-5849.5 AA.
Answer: 7.98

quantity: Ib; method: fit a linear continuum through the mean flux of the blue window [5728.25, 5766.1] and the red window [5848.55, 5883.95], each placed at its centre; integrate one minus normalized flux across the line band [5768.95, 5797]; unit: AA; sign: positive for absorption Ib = 0.95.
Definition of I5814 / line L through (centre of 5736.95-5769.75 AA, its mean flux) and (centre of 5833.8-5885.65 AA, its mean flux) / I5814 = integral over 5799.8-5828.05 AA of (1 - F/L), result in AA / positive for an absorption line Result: 0.4 AA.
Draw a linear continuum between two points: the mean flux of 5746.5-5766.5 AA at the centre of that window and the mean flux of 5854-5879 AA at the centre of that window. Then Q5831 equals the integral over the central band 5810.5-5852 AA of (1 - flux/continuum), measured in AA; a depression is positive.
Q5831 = 0.5 AA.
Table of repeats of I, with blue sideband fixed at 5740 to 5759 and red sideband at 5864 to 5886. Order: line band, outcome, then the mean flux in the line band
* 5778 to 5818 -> 0.05 mag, 8.49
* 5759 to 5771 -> -0.02 mag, 9.4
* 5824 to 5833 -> -0.04 mag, 8.98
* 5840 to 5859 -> 0.01 mag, 8.36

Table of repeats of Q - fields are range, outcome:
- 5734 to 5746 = 8.51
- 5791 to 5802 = 8.31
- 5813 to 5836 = 8.55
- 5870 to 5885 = 7.63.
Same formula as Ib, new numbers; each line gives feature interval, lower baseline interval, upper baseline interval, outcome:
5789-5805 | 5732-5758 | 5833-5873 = 0.5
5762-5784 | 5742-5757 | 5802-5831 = 0.5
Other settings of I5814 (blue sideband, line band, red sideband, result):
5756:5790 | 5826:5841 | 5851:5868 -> -0.39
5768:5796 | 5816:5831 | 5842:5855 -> -0.71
